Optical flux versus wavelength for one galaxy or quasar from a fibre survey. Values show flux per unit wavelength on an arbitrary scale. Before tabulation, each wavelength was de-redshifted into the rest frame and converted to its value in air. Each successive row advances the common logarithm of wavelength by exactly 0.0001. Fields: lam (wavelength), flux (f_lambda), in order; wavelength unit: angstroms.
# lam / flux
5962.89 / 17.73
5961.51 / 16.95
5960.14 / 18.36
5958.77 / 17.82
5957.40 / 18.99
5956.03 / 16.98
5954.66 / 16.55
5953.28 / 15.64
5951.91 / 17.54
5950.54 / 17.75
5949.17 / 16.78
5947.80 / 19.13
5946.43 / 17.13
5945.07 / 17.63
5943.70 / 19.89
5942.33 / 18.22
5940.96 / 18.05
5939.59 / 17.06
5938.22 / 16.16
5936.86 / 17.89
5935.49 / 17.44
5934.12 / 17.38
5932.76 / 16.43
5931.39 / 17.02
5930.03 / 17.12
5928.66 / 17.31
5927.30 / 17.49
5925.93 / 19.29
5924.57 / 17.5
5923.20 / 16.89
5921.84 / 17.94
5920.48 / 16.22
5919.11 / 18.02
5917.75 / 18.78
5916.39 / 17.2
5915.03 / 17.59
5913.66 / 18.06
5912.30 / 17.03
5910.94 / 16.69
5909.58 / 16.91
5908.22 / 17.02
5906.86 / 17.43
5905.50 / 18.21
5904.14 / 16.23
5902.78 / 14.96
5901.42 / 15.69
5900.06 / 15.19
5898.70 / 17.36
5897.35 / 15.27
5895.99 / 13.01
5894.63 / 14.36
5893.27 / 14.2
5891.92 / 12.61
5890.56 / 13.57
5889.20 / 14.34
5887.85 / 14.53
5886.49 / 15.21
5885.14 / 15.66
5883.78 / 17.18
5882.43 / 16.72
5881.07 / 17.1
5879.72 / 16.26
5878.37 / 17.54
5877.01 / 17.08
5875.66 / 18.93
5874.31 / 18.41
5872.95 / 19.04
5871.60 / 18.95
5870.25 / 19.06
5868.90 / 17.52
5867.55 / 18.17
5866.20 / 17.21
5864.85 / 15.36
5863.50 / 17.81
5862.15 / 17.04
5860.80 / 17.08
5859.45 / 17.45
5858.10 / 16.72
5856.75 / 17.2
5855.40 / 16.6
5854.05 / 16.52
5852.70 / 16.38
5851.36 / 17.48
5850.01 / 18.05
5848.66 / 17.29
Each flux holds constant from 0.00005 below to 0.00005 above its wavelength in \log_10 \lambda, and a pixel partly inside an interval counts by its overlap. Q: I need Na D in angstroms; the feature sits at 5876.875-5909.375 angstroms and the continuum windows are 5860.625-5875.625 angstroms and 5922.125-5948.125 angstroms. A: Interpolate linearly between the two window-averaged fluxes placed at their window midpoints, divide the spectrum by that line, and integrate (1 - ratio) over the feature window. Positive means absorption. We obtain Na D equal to 3.80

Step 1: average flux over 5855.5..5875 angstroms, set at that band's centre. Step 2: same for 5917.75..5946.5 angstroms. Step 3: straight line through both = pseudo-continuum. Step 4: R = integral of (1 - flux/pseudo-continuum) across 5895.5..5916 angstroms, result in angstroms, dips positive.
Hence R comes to 1.3 angstroms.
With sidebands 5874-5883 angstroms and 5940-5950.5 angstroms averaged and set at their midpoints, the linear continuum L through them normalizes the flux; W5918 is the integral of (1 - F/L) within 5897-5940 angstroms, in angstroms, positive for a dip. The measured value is 1.7 angstroms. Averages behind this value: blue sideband 17.4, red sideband 18.1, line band 17.1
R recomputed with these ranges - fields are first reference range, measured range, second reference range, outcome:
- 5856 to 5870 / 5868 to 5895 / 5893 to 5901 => -0.7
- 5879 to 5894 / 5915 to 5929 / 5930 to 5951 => -0.7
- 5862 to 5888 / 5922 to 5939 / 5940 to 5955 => 0.2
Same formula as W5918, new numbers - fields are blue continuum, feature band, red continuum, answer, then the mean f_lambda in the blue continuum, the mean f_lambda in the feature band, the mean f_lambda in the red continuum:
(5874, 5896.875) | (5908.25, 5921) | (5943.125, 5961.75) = -0.7 angstroms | 15.6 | 17.4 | 17.7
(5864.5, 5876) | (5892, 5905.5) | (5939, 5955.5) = 2.1 angstroms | 18.1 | 15.2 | 17.6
